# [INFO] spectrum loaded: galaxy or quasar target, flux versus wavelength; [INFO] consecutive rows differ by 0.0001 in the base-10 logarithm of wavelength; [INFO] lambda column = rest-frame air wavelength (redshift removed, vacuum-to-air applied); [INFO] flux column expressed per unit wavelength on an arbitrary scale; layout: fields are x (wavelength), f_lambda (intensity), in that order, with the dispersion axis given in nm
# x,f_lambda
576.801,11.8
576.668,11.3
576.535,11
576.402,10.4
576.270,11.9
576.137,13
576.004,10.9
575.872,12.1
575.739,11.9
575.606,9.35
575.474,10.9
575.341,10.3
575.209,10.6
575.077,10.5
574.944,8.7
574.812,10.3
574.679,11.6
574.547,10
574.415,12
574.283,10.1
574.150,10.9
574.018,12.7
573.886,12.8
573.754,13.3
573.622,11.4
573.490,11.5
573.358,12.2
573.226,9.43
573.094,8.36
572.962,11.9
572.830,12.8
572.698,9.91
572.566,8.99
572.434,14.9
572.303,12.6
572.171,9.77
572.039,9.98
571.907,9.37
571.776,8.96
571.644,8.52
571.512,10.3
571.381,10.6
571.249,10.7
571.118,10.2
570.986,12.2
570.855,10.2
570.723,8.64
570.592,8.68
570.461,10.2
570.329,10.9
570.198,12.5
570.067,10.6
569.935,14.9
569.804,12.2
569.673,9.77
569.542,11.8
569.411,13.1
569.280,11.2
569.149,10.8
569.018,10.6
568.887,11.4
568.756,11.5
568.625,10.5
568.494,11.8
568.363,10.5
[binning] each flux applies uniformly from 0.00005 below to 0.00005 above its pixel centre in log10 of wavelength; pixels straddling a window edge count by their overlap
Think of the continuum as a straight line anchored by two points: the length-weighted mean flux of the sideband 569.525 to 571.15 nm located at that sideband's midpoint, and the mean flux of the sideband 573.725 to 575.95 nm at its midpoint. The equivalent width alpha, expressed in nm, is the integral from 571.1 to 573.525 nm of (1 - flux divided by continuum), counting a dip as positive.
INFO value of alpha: 0.093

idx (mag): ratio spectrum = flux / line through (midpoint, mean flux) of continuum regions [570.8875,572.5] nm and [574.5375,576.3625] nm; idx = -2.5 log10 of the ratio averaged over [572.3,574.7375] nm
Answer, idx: -0.06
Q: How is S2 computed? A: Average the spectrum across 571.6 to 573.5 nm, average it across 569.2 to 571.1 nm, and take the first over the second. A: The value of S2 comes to 0.9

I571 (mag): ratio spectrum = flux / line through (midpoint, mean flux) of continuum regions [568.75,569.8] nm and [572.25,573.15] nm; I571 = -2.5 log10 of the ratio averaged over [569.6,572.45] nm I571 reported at 0.06 mag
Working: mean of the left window 11.3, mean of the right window 11.4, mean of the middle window 10.7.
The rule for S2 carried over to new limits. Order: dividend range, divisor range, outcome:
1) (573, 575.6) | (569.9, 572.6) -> 1.03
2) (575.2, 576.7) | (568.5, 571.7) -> 1.02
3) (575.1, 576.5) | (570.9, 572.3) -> 1.09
